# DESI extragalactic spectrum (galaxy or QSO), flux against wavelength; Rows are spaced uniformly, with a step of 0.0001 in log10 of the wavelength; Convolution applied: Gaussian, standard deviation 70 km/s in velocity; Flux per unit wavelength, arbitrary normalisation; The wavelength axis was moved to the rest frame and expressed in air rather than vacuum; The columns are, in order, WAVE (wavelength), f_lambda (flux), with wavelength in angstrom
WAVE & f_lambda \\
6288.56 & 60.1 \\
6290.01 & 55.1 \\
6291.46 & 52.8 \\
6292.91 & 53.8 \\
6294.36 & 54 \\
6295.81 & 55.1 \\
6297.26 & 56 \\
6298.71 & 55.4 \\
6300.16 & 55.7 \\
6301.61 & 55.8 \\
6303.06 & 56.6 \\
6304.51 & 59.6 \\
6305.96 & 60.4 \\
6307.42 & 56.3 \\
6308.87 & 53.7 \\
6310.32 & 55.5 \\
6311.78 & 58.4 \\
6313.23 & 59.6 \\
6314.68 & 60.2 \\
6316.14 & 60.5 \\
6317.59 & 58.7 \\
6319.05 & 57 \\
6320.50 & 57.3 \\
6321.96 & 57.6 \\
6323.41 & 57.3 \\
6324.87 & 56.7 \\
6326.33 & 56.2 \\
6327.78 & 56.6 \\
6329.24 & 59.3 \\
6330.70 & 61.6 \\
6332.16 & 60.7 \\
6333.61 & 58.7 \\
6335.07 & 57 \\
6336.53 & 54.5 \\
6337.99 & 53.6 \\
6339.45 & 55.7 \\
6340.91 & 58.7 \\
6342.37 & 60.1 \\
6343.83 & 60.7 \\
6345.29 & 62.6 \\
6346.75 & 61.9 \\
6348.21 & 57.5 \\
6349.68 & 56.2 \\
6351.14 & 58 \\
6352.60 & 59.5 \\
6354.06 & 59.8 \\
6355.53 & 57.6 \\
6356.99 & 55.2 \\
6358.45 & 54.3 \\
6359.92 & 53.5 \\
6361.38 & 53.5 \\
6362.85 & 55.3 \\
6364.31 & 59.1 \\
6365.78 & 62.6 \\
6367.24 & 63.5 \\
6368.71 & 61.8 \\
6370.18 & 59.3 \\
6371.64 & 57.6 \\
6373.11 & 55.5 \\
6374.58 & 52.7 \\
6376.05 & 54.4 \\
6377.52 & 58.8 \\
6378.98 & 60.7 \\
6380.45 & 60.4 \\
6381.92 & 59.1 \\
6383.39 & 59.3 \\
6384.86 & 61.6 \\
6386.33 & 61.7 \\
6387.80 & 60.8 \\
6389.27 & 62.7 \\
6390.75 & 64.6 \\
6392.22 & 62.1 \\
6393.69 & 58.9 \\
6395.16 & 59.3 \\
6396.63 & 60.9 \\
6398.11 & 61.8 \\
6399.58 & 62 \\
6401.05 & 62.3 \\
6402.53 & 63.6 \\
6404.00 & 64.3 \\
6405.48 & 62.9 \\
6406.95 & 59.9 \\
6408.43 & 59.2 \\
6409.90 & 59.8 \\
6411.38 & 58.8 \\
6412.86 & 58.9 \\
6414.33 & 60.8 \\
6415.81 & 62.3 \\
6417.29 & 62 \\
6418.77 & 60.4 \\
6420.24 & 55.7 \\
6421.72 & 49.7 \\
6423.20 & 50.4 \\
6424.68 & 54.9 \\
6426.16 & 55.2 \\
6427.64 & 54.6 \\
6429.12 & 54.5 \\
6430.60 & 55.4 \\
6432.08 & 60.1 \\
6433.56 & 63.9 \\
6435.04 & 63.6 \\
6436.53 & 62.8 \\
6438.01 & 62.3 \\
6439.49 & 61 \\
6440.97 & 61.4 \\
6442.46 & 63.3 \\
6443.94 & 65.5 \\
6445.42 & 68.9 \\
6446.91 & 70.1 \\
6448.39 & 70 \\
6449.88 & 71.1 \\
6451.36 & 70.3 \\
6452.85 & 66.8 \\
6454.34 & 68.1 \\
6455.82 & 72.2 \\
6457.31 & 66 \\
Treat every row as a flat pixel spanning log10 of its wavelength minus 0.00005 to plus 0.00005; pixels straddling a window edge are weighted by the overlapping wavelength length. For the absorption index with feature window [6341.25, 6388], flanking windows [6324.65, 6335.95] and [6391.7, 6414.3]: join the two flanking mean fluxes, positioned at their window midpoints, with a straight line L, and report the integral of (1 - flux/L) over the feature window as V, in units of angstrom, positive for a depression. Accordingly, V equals 0.8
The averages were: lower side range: 58.4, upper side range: 61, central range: 58.6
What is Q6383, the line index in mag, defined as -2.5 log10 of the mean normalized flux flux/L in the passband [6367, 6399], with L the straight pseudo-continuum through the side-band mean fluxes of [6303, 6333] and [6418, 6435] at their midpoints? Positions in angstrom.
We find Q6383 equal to -0.05 mag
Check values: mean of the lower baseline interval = 58.1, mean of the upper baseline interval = 56.2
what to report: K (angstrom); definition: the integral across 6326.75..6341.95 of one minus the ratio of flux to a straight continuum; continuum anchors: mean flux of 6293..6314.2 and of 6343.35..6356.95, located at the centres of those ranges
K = 0.1 angstrom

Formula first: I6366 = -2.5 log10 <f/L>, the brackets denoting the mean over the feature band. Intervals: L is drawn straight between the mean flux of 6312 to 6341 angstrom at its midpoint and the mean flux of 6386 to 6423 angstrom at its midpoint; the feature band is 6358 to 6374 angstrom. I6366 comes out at 0.03 mag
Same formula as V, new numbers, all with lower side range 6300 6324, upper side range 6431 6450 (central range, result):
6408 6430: 2.2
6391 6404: 0.1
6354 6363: 0.7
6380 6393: 0.1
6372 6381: 0.6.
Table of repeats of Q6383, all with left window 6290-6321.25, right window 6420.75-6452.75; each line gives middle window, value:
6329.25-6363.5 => 0.01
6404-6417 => 0.00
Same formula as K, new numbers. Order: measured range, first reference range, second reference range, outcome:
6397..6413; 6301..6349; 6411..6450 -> -0.37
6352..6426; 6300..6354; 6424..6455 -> 2.07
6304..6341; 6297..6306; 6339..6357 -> 0.06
